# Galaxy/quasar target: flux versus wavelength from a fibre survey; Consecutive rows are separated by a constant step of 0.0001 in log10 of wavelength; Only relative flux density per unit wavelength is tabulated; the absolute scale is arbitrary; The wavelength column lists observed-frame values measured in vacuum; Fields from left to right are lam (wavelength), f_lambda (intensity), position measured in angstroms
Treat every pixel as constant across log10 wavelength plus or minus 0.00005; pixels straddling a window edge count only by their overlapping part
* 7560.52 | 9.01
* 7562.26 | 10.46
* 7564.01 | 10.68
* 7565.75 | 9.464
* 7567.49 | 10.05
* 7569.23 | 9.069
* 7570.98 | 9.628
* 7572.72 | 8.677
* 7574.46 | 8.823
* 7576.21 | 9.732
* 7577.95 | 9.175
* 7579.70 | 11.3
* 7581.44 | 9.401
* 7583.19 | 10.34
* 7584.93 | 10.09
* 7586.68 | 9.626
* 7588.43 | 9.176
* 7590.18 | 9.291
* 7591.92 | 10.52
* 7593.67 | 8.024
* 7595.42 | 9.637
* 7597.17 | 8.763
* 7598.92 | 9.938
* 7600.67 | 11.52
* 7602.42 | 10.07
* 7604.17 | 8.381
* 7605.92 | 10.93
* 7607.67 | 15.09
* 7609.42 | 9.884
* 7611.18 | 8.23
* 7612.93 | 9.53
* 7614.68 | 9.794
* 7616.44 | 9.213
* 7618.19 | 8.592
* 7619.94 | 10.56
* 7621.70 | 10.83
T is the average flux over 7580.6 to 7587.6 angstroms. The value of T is 9.86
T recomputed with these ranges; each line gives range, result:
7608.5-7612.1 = 9.13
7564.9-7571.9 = 9.55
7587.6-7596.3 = 9.33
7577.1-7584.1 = 10.1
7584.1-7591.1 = 9.55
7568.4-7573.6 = 9.13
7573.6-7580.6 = 9.76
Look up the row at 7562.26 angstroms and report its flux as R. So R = 10.46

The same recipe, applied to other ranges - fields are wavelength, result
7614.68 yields 9.794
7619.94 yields 10.56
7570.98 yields 9.628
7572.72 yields 8.677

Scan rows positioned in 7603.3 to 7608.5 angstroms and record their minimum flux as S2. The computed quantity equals 8.381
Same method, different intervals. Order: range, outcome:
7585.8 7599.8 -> 8.024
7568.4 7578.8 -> 8.677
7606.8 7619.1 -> 8.23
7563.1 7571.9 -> 9.069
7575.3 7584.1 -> 9.175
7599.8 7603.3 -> 10.07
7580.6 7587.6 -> 9.401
